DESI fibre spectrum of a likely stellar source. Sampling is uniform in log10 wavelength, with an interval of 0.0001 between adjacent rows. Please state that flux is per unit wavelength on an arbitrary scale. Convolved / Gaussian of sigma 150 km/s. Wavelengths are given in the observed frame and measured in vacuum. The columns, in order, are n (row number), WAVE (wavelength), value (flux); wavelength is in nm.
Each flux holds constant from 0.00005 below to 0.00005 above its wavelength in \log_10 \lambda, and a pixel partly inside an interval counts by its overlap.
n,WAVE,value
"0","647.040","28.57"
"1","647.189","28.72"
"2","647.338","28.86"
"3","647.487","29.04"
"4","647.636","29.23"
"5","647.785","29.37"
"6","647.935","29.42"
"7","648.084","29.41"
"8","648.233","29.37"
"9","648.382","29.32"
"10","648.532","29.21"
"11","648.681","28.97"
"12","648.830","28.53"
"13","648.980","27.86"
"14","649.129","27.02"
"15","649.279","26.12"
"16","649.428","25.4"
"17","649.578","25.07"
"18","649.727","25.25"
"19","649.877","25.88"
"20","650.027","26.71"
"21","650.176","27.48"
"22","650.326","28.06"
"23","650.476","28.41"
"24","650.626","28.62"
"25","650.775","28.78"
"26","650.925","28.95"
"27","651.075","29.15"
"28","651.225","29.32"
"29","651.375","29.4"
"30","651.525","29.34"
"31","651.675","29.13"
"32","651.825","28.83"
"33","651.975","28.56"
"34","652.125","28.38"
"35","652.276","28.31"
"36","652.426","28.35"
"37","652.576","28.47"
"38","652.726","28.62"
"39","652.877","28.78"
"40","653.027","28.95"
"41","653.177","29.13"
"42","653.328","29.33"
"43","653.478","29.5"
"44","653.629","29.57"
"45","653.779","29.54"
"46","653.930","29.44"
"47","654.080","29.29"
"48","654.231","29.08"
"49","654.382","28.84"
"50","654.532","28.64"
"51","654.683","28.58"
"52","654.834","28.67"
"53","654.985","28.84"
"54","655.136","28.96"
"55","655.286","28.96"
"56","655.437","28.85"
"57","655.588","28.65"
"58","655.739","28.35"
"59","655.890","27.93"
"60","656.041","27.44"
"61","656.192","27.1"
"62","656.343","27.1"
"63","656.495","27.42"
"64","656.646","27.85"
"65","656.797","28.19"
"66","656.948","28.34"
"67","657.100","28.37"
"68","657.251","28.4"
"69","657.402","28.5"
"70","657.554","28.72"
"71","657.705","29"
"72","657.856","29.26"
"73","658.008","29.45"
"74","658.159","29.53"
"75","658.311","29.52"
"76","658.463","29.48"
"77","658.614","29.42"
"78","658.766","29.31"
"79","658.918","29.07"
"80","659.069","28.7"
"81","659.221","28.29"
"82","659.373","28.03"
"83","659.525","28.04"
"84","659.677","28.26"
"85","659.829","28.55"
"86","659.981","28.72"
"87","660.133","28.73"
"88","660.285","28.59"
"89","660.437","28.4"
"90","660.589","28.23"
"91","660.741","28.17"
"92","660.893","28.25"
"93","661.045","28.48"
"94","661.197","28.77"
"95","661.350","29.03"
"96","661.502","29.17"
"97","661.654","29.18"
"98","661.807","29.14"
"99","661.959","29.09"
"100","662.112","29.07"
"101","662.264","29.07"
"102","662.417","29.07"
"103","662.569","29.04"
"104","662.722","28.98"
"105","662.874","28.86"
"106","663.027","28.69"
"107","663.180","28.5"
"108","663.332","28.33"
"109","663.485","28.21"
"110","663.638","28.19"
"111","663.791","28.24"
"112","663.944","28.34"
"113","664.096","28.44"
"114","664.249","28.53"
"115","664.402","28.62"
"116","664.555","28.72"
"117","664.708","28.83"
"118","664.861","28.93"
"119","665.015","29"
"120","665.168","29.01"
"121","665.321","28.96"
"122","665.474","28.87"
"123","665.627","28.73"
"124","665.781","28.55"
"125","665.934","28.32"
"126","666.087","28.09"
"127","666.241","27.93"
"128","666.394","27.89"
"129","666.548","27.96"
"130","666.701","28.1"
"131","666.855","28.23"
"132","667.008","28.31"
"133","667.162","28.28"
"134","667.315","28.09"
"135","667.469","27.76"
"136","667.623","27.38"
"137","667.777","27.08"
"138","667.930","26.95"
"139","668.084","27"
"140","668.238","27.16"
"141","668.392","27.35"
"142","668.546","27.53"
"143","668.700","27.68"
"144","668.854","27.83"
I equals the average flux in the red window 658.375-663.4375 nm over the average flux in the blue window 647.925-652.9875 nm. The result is 1.02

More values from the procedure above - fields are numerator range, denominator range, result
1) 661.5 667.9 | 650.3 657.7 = 0.99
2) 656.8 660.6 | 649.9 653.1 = 1.01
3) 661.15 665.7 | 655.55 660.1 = 1.01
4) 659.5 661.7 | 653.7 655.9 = 0.99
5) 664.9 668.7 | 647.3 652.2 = 0.99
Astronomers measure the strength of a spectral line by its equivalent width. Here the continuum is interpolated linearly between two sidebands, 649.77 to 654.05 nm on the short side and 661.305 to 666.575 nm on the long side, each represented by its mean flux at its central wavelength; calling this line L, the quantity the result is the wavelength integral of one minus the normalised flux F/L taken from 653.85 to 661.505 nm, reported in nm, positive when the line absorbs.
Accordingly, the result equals 0.018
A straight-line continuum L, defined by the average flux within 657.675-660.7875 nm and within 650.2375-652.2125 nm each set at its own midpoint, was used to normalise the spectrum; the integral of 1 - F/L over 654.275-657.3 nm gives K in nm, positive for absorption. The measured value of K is 0.06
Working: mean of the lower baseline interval 28.8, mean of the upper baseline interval 28.8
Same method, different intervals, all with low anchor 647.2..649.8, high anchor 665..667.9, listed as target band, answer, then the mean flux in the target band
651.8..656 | -0.103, 28.8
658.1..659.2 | -0.042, 29.2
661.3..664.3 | -0.061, 28.8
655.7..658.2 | -0.011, 28.3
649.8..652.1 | -0.026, 28.4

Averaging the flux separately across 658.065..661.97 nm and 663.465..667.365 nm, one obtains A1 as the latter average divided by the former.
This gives 1.0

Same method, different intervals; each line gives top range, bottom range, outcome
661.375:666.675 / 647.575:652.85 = 1.02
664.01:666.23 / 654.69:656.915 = 1.02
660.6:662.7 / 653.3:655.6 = 0.99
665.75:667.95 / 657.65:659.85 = 0.97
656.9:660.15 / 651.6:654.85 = 1.00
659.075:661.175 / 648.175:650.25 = 1.04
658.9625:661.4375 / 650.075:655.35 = 0.99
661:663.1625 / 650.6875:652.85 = 1.00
